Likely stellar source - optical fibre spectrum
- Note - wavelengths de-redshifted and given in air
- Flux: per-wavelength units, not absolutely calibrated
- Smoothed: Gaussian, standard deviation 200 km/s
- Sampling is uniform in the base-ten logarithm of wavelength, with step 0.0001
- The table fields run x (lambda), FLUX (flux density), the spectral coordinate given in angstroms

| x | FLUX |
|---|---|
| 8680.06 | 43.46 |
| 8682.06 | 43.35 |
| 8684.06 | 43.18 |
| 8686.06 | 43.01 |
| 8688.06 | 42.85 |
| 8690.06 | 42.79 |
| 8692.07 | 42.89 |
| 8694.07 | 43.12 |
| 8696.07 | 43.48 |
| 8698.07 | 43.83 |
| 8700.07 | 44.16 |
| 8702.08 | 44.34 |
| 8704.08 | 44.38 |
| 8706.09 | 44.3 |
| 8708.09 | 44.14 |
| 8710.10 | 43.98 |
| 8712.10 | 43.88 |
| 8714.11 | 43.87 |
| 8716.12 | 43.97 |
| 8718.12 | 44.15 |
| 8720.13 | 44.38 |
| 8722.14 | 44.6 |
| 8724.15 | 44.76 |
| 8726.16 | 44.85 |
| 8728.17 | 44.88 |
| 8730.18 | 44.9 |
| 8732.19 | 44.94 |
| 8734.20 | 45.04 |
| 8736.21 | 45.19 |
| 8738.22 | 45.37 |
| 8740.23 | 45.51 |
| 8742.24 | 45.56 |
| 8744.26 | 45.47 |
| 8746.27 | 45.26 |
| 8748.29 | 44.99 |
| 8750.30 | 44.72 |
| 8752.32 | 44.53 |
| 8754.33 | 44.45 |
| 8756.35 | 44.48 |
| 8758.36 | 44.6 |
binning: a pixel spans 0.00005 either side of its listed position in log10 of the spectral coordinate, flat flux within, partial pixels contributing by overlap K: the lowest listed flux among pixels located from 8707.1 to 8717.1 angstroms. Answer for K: 43.87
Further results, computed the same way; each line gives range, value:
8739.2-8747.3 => 45.26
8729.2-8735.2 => 44.9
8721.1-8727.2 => 44.6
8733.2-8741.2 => 45.04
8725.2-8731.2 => 44.85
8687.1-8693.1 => 42.79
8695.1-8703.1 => 43.48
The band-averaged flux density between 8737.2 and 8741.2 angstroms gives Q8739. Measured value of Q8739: 45.5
